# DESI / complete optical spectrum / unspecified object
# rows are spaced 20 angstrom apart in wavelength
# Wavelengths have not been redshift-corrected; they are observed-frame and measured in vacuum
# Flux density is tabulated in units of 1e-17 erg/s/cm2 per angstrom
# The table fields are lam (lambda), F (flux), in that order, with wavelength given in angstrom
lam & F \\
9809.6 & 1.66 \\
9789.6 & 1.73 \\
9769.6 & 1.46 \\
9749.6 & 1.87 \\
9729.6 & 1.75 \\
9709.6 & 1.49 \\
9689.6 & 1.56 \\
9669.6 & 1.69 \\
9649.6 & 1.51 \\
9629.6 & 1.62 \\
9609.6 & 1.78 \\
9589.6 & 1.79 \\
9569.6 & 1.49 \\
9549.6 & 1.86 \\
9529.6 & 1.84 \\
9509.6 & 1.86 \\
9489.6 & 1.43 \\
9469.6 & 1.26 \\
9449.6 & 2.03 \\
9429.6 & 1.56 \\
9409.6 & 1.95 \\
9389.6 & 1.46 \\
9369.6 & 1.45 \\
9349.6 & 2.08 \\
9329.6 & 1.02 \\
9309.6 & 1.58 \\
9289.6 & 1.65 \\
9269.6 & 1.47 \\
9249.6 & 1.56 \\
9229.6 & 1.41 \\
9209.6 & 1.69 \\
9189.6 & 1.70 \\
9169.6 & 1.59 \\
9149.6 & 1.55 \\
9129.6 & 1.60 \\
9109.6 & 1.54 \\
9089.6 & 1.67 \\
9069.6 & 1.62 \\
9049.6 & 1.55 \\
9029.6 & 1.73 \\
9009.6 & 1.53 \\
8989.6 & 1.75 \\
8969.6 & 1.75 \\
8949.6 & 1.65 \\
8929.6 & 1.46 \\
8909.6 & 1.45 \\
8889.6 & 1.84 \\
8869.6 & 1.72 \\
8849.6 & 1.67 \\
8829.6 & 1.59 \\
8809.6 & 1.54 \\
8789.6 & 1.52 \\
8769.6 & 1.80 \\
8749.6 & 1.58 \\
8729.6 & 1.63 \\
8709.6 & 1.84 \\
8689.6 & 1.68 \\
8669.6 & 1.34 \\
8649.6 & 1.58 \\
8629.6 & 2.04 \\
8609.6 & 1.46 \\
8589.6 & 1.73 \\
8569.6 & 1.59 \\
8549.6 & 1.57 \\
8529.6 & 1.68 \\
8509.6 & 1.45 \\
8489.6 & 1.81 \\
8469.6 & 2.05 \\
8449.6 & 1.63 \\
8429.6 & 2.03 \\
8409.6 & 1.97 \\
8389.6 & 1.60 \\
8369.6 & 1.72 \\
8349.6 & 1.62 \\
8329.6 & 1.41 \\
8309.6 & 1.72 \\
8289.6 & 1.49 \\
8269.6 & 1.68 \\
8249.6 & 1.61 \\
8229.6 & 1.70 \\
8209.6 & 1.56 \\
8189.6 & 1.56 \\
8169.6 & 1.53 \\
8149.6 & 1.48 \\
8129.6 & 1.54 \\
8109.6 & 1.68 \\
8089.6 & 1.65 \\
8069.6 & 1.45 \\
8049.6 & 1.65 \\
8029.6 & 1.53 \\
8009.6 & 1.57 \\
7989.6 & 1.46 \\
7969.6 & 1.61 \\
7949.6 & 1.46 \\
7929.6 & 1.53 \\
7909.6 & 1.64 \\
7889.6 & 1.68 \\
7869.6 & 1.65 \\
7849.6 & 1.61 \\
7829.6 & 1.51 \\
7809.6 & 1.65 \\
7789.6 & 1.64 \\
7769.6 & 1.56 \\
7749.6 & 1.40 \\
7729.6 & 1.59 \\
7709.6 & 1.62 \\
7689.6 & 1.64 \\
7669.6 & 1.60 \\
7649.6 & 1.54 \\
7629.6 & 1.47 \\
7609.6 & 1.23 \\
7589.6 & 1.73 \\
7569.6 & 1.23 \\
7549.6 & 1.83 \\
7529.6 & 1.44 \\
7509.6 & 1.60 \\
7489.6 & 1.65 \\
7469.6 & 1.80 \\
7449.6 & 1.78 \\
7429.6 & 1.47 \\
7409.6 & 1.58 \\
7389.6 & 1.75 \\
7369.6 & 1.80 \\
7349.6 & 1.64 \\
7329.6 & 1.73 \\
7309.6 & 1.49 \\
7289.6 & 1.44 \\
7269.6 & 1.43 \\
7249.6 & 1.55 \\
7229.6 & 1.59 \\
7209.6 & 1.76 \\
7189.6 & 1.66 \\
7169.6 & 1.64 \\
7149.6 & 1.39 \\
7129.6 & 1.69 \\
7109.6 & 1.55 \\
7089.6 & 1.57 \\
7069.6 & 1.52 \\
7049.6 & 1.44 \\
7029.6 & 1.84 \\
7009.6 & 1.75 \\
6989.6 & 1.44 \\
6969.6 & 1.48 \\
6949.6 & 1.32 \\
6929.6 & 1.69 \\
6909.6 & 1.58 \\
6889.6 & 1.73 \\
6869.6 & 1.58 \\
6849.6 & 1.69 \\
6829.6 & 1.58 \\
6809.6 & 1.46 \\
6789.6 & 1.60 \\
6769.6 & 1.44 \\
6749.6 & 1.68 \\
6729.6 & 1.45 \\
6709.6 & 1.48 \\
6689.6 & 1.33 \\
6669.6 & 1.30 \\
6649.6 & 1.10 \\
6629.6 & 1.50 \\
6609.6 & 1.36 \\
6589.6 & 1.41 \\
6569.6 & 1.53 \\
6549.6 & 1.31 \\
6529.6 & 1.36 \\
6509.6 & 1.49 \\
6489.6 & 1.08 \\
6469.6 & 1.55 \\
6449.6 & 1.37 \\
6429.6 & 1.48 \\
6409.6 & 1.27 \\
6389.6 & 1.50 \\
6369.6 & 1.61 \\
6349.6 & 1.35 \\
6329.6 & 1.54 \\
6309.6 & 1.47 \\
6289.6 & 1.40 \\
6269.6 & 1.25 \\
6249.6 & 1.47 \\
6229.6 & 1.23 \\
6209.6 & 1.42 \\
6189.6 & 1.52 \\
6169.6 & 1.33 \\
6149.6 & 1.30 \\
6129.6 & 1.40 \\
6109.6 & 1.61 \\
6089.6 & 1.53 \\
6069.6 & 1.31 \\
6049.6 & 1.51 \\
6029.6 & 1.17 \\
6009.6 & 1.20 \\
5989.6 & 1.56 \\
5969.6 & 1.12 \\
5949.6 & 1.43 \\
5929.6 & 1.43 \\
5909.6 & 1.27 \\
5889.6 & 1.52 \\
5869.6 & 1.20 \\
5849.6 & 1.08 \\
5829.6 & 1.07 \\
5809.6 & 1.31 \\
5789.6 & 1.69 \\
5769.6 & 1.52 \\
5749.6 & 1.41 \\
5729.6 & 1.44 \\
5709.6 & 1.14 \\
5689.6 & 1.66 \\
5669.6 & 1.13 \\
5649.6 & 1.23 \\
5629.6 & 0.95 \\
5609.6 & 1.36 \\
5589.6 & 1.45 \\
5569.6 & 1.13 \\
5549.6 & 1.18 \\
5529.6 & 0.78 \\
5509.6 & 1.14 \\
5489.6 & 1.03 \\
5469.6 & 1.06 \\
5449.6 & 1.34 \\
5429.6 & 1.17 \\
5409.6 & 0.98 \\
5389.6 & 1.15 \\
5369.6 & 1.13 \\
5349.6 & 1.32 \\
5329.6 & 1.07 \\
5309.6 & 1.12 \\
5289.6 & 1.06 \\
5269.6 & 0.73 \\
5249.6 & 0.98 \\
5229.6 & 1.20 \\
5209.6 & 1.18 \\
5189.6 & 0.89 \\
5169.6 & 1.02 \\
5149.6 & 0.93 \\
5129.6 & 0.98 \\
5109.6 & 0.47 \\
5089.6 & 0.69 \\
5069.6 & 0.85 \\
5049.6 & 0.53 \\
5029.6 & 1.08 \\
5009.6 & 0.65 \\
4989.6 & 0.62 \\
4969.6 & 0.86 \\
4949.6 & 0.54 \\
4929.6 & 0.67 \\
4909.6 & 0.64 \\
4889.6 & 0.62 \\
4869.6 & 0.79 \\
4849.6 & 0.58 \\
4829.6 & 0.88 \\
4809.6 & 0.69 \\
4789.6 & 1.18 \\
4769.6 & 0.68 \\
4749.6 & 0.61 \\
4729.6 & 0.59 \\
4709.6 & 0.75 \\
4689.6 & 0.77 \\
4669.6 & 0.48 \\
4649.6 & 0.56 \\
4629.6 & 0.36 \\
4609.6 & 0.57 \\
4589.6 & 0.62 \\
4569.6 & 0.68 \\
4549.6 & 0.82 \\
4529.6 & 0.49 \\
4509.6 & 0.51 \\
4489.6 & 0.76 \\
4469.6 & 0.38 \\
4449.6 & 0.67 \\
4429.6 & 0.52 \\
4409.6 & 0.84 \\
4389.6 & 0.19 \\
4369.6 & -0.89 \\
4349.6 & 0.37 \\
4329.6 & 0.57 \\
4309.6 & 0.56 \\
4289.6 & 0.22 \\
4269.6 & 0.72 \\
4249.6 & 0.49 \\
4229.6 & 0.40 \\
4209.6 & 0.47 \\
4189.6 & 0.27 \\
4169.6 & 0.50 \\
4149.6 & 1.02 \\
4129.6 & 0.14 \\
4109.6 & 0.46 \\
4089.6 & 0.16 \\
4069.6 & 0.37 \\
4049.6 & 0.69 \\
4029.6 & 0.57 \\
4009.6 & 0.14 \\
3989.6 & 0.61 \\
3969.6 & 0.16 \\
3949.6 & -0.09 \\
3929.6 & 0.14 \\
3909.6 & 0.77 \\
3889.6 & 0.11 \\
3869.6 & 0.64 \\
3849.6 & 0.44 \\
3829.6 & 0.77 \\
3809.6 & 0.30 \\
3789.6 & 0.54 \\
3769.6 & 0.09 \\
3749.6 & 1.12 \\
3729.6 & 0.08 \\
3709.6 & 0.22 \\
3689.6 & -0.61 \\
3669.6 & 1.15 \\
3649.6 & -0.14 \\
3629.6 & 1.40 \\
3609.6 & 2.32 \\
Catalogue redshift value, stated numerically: 0.285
